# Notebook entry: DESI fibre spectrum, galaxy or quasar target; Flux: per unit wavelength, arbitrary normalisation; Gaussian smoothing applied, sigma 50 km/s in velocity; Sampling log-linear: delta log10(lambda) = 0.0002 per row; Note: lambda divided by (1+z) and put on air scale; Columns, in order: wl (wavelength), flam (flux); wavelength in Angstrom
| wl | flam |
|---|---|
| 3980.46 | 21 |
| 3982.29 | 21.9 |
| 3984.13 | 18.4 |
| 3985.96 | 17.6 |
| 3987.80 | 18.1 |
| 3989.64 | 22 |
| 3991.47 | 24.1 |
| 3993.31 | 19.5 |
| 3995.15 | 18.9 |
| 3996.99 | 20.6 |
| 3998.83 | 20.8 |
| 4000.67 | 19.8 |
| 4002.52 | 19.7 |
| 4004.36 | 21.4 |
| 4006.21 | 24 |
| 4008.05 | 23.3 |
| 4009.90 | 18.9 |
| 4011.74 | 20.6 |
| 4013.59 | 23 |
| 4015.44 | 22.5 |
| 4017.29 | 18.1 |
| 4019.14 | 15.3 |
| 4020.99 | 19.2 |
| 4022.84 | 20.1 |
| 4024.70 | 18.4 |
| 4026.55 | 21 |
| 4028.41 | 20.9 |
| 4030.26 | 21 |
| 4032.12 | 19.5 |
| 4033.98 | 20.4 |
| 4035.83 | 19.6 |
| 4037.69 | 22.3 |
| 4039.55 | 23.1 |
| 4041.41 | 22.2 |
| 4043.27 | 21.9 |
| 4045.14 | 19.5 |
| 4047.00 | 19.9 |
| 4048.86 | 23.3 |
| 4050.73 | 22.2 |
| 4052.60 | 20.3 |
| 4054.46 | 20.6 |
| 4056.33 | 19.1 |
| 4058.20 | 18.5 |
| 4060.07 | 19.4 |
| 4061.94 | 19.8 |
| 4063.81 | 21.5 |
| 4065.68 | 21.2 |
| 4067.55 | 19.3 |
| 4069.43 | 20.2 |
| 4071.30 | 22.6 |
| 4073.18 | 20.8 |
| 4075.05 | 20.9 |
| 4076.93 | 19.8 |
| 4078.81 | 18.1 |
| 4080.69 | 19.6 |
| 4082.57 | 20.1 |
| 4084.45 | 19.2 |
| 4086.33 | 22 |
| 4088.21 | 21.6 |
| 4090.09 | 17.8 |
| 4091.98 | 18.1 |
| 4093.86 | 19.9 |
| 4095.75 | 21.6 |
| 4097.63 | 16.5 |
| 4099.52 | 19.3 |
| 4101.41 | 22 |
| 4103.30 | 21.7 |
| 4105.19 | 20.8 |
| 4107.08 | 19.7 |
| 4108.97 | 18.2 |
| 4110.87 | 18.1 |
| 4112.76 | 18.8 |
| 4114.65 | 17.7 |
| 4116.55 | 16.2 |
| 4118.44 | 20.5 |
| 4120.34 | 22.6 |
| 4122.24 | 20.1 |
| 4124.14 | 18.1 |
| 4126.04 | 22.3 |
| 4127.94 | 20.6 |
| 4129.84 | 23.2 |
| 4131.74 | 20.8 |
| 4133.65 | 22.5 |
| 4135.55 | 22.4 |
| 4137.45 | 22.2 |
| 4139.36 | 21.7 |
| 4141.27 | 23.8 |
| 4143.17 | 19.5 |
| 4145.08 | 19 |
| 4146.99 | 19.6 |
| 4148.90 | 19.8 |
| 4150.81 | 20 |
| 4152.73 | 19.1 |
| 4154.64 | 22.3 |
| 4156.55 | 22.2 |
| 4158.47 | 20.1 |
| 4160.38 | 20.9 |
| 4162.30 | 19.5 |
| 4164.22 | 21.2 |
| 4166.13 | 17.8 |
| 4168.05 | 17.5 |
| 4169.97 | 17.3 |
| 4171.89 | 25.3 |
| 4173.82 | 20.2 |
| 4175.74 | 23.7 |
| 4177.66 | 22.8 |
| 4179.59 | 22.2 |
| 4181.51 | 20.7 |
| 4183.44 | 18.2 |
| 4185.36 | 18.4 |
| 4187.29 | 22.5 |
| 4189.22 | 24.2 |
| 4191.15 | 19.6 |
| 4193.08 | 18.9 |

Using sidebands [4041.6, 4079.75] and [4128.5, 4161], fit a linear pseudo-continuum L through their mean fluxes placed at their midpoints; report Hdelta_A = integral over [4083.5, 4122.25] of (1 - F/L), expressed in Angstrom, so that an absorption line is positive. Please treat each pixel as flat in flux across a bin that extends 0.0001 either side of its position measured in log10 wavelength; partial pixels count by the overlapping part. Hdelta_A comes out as 2.18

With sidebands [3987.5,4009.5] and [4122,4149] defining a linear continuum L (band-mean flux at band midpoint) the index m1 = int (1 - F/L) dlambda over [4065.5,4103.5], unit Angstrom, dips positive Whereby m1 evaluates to 1.9 Angstrom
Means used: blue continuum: 21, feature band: 20.1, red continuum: 21.1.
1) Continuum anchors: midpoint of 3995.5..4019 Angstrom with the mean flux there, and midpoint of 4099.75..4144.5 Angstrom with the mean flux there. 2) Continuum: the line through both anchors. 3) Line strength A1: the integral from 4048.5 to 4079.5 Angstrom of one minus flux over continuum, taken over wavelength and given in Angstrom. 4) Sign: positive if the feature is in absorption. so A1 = 0.41 Angstrom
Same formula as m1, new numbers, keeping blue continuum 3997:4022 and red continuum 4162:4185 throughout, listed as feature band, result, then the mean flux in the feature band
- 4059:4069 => 0.14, 20.2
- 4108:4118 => 1.25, 17.9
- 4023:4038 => 0.16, 20.3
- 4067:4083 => 0.26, 20.2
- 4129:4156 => -0.83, 21.1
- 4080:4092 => 0.36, 19.9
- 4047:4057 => -0.26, 21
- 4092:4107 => 0.31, 20.1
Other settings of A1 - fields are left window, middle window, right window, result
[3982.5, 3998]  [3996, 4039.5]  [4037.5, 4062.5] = -0.27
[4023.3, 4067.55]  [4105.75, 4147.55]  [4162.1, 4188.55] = 0.51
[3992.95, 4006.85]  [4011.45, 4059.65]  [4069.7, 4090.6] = -0.08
